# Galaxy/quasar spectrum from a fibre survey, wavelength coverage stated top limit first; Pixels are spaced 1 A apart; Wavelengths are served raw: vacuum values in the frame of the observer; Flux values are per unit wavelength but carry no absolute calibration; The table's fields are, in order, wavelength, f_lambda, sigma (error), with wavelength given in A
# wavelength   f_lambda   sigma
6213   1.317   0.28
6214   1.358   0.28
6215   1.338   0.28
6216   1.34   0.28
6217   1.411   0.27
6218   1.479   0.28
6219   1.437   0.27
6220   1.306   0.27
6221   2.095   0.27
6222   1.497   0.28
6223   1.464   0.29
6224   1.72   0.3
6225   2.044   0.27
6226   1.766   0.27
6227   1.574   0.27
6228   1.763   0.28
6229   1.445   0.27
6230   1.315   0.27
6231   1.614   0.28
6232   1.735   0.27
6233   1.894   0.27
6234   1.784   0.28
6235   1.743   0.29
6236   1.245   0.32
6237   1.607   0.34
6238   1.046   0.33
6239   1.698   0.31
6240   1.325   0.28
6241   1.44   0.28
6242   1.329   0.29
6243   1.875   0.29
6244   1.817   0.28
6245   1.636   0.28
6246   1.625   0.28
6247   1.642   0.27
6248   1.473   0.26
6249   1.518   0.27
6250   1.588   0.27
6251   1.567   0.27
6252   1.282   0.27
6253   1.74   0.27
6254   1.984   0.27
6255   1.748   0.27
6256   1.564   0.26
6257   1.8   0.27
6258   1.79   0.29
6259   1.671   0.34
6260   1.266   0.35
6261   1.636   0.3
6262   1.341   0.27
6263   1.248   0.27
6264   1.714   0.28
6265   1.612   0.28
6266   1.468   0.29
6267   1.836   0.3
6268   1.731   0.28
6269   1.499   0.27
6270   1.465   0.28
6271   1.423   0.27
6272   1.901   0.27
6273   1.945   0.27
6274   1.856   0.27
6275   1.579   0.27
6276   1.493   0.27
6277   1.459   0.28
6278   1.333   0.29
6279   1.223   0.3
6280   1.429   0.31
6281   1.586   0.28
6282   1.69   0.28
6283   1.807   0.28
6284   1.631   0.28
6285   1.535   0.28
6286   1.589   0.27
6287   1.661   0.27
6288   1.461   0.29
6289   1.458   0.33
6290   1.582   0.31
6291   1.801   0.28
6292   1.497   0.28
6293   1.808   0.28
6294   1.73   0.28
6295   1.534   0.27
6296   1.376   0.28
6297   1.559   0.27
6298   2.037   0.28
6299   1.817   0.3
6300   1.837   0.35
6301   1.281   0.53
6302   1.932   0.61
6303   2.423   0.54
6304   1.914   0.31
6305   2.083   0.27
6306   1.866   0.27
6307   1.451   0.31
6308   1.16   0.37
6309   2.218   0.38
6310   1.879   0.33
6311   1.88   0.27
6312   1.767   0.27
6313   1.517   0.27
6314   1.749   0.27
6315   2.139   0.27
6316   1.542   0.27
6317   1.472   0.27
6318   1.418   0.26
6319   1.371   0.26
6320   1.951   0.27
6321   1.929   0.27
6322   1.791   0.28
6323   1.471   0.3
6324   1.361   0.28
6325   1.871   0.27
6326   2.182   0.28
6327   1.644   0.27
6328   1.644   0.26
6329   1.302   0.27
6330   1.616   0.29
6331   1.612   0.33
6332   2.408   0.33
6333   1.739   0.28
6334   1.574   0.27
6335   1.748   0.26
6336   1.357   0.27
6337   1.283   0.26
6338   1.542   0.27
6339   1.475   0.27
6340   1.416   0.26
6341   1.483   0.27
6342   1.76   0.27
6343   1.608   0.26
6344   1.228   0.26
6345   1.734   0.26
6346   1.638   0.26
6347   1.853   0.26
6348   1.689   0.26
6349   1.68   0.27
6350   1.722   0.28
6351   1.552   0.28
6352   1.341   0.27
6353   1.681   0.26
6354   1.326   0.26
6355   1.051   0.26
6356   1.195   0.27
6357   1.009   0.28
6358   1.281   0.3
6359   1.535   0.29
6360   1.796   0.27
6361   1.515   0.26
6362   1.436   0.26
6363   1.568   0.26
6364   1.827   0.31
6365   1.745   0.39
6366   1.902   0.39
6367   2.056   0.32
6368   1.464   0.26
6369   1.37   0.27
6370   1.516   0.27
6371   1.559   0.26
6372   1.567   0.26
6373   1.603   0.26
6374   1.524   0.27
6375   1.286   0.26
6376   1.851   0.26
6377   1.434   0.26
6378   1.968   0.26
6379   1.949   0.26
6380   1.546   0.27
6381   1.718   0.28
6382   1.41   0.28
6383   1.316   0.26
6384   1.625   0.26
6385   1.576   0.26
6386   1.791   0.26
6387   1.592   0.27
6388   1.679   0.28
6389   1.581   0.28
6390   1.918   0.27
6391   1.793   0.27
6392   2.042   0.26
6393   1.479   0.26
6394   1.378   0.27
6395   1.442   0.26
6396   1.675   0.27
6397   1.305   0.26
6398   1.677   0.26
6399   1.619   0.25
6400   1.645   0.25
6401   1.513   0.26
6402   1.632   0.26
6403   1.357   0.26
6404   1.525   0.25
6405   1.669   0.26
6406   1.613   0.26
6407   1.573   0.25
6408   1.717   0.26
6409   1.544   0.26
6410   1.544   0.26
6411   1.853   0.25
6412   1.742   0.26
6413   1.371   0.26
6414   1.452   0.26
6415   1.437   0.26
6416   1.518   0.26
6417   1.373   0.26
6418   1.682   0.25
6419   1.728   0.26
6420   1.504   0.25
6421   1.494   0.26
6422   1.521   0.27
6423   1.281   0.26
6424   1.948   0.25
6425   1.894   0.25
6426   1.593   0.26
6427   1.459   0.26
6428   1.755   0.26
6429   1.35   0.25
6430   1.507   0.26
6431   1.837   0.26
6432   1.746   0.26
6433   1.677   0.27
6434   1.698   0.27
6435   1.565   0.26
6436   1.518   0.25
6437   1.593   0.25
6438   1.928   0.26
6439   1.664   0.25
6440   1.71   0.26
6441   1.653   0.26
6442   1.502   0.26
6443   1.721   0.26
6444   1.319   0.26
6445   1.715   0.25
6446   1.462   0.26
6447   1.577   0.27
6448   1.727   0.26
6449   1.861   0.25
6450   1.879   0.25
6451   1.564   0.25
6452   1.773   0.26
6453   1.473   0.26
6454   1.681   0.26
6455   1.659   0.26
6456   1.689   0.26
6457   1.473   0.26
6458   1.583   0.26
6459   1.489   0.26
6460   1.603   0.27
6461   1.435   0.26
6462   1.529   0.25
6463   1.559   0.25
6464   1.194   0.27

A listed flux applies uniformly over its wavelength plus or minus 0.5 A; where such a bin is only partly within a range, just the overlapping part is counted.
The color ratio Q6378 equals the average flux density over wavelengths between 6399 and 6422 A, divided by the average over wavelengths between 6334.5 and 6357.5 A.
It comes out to 1.05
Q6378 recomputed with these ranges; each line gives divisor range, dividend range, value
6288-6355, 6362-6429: 0.97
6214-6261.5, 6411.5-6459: 1.02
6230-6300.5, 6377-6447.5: 1.01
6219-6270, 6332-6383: 0.98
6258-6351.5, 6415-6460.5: 0.98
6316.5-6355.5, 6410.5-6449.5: 1.01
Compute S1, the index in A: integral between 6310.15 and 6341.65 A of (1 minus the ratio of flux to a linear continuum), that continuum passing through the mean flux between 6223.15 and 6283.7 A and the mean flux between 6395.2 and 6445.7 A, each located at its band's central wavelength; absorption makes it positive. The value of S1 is -1.2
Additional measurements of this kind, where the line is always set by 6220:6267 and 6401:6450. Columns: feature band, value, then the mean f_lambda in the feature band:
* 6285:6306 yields -1.5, 1.72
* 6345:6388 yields 0.8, 1.58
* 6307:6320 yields -0.6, 1.68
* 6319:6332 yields -0.9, 1.71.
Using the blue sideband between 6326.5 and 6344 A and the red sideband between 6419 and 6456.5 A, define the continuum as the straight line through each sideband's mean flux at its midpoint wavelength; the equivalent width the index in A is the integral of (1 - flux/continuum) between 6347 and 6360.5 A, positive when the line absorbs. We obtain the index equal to 1.1 A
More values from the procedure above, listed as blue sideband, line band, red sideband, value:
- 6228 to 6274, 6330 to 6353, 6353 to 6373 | -1.2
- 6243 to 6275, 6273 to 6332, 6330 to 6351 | -1.8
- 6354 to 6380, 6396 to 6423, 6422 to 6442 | 0.9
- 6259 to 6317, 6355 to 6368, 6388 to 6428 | 0.6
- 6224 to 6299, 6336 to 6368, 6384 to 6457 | 1.4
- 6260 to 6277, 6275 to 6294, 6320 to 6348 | 0.5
